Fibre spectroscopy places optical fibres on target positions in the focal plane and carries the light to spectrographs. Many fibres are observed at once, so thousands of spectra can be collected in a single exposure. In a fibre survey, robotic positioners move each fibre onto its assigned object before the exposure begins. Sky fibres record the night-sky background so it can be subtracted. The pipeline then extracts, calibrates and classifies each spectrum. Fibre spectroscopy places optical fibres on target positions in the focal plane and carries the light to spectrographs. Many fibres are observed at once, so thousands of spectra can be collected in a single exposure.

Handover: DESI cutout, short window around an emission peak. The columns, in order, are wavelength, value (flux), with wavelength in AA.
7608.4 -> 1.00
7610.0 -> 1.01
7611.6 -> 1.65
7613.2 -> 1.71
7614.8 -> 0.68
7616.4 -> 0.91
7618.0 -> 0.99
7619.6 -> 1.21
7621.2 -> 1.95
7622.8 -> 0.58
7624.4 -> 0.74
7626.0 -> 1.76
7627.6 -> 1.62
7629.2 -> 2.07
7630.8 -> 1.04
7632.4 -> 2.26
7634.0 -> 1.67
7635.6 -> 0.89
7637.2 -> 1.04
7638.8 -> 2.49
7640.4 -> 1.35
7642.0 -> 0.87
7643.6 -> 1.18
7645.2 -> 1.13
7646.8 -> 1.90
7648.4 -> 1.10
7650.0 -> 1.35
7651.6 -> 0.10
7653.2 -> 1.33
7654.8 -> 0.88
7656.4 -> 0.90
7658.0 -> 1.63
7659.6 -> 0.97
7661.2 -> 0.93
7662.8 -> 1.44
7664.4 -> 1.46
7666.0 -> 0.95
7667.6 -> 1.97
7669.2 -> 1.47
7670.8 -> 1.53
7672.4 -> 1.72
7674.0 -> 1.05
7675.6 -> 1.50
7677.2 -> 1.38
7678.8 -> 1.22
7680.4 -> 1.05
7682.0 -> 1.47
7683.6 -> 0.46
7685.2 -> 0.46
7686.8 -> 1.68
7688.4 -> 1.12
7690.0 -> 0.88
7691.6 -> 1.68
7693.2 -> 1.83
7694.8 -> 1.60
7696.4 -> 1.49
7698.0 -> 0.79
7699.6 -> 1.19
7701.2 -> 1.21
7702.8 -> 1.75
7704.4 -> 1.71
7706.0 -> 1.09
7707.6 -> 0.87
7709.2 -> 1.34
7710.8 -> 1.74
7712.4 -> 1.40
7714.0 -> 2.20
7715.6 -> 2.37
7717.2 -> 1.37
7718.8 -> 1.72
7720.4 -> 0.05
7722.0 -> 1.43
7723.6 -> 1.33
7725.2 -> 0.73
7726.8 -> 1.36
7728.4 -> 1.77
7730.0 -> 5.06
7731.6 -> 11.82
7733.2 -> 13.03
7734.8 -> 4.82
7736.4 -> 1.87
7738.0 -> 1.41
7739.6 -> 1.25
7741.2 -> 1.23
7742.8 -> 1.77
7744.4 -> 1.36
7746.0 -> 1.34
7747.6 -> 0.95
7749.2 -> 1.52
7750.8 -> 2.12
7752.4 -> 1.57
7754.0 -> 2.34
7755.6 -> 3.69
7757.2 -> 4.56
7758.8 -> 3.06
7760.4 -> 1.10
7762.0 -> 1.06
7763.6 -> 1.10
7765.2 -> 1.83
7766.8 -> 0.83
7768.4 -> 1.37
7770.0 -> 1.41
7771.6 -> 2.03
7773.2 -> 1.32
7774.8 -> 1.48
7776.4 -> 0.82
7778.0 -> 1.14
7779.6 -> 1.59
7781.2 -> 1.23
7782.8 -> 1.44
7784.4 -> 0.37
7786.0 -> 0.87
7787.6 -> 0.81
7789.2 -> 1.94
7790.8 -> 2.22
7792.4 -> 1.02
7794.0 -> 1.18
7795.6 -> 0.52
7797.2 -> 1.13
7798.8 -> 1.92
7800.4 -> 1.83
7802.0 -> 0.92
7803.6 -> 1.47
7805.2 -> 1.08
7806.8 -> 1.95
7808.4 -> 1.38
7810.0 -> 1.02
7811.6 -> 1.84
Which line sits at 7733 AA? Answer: H-alpha 6563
